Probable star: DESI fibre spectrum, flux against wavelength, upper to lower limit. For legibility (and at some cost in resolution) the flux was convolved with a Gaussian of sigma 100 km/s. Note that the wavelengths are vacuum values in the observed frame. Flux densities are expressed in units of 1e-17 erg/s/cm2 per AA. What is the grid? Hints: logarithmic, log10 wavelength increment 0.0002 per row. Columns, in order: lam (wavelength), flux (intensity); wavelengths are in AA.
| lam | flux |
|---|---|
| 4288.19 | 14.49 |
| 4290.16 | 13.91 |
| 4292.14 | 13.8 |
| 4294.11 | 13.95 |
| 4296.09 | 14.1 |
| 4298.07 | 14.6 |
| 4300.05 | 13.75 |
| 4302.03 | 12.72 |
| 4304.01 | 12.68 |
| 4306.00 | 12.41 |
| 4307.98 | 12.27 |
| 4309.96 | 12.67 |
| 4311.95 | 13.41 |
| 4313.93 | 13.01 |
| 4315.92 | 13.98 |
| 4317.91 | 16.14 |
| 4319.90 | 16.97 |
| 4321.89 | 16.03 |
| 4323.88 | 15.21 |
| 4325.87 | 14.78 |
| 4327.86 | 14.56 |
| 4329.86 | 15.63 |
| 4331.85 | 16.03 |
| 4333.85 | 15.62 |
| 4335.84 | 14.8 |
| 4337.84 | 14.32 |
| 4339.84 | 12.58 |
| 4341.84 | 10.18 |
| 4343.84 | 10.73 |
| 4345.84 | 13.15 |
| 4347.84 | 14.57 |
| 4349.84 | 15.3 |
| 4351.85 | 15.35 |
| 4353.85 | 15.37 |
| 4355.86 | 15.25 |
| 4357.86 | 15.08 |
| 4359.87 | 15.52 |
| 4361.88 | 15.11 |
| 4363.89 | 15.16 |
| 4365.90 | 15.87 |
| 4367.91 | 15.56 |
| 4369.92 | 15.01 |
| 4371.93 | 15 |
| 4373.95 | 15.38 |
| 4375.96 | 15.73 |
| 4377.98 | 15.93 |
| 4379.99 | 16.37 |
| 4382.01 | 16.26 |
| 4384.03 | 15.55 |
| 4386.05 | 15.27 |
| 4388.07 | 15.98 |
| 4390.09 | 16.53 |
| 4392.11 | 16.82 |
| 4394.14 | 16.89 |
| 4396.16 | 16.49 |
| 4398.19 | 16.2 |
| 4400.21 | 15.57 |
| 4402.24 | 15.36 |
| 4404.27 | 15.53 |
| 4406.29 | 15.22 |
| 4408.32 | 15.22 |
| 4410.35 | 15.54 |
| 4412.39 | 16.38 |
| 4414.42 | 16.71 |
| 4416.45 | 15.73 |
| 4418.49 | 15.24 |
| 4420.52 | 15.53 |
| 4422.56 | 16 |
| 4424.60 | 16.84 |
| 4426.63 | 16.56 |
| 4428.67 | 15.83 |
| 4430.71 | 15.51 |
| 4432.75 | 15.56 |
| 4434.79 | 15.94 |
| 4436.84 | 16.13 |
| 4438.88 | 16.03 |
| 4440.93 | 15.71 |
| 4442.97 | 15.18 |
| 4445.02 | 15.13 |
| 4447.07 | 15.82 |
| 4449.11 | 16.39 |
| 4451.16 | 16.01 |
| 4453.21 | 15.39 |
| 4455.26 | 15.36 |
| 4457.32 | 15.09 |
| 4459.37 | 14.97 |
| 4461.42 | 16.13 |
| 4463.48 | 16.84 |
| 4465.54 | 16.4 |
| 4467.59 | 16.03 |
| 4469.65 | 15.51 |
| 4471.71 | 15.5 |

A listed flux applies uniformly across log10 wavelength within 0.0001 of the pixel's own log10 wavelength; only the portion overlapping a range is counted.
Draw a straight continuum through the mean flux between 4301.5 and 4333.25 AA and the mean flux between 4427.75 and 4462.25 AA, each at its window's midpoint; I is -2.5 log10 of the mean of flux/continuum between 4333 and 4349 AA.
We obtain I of 0.10 mag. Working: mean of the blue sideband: 14.3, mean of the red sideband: 15.7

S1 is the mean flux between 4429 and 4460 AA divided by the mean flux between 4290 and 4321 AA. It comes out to 1.13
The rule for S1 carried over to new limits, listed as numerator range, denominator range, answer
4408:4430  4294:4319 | 1.18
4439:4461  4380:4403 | 0.97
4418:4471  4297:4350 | 1.13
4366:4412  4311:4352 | 1.10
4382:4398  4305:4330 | 1.13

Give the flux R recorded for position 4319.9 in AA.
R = 16.97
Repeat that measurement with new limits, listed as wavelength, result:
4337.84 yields 14.32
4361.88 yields 15.11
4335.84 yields 14.8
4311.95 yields 13.41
